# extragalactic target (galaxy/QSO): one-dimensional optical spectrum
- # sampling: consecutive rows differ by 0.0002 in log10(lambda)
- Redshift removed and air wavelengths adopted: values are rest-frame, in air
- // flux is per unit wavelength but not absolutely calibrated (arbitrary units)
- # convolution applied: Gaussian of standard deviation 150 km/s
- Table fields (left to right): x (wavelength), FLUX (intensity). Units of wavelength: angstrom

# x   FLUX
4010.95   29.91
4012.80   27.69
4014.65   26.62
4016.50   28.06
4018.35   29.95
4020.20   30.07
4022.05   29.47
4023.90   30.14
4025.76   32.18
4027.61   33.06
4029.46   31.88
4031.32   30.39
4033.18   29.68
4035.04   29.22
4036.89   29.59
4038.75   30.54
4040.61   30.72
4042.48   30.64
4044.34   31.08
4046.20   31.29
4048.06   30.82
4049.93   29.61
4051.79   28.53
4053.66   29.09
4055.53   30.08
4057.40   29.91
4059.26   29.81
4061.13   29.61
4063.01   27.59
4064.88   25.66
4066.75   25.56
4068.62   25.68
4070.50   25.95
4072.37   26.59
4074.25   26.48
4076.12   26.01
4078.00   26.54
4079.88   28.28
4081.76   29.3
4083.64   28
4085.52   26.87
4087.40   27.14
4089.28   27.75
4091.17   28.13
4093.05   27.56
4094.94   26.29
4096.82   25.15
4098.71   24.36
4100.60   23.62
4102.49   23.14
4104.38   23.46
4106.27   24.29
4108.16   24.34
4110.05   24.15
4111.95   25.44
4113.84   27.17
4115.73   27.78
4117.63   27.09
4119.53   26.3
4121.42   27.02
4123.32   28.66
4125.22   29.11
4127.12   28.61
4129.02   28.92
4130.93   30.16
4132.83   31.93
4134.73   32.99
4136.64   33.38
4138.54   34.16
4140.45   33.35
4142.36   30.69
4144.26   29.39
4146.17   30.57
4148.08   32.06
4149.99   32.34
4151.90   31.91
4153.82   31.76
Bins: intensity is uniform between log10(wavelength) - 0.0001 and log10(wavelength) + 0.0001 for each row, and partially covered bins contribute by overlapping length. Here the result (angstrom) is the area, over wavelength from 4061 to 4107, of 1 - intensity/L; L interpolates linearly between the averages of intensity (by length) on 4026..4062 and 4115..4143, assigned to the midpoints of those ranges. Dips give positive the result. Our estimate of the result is 5.9 angstrom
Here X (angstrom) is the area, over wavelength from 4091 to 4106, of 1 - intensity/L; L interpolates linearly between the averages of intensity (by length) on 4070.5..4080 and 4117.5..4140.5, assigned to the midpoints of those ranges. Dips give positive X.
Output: 1.6 angstrom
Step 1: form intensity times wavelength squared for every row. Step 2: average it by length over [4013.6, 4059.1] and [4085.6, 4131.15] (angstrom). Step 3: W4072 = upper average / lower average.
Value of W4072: 0.9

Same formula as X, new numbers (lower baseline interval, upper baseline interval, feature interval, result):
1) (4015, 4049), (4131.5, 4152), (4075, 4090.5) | 1.8 angstrom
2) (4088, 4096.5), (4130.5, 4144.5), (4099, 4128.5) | 3.6 angstrom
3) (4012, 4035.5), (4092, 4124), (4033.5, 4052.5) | -0.8 angstrom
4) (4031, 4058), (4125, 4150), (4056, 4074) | 1.7 angstrom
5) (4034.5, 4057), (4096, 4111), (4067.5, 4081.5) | 0.2 angstrom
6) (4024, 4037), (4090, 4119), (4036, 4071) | 0.2 angstrom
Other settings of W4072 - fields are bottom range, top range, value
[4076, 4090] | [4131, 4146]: 1.20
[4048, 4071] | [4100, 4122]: 0.92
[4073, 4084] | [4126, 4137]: 1.16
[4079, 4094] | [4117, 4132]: 1.03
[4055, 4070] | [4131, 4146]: 1.19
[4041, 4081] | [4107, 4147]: 1.06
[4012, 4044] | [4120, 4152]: 1.08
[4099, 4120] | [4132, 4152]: 1.30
